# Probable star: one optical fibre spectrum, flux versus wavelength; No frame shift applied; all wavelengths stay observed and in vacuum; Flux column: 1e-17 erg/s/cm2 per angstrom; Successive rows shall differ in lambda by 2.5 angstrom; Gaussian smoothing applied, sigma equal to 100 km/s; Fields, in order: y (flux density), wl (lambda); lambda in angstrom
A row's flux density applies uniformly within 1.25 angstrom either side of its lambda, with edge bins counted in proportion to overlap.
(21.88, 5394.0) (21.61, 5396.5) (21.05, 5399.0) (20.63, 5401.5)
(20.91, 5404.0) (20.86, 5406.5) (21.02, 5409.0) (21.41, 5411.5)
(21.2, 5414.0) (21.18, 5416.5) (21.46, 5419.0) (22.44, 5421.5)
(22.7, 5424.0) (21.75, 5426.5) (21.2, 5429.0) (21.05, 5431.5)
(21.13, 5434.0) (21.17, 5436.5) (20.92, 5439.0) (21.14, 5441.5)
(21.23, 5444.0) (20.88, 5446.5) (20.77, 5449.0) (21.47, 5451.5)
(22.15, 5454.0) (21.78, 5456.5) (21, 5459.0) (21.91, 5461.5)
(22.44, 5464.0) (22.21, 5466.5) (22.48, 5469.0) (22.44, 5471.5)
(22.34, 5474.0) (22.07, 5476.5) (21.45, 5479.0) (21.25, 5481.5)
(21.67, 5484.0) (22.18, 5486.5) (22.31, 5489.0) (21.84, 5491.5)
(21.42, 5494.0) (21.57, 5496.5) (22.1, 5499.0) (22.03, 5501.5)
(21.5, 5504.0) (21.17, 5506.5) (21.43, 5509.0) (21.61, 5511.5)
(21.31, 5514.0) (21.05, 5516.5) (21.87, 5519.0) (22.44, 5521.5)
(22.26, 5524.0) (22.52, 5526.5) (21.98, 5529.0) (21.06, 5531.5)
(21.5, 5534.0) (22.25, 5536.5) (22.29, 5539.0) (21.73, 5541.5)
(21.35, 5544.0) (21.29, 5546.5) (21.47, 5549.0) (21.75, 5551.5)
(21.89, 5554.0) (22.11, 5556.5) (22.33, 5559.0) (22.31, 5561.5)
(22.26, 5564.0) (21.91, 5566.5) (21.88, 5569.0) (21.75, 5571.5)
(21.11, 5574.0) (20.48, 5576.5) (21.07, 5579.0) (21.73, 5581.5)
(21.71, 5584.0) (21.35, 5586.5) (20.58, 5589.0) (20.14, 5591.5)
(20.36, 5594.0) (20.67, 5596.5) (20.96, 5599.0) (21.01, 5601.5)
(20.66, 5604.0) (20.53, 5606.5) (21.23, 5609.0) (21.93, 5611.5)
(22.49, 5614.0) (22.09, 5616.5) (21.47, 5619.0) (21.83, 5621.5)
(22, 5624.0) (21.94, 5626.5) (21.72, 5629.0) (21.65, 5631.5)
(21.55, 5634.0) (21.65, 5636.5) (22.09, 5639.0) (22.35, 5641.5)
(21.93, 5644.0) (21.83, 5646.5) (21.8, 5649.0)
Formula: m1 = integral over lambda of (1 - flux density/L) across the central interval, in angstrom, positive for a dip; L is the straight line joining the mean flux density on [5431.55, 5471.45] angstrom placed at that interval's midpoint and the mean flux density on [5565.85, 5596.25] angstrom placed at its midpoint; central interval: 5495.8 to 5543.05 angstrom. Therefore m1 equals -1.0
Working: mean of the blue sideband 21.5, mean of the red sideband 21.1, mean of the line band 21.8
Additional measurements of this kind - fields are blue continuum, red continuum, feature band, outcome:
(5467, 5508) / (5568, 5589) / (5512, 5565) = -0.7 angstrom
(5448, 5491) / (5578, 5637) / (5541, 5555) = 0.0 angstrom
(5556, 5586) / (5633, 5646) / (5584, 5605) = 1.0 angstrom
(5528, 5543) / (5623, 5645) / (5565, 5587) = 0.4 angstrom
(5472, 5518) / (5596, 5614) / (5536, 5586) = -0.9 angstrom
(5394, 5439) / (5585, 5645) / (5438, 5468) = -0.2 angstrom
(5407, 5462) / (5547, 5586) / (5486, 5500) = -0.2 angstrom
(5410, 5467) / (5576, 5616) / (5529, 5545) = -0.4 angstrom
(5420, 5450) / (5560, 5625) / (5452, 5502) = -1.3 angstrom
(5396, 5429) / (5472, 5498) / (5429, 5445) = 0.3 angstrom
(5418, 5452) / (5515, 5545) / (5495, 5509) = 0.0 angstrom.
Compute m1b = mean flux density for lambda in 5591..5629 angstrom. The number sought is 21.3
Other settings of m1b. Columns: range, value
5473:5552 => 21.8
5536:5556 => 21.7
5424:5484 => 21.6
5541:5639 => 21.5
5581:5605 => 20.9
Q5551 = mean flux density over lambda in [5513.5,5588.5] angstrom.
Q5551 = 21.7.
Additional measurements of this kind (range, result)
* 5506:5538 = 21.7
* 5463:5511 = 21.9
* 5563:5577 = 21.6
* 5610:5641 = 21.9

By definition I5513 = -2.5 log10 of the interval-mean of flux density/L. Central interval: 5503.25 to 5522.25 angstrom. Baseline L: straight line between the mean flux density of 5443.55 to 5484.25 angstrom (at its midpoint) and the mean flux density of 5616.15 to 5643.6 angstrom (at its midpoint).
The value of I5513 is 0.01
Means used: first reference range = 21.7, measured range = 21.5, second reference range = 21.8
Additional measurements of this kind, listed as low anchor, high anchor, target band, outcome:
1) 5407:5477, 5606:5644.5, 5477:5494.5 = -0.01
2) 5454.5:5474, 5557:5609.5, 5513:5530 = -0.01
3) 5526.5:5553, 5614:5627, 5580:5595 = 0.04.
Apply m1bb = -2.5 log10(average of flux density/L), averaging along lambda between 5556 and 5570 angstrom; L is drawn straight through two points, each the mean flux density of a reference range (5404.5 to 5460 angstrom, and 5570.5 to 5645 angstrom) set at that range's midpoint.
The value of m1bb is -0.04 mag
